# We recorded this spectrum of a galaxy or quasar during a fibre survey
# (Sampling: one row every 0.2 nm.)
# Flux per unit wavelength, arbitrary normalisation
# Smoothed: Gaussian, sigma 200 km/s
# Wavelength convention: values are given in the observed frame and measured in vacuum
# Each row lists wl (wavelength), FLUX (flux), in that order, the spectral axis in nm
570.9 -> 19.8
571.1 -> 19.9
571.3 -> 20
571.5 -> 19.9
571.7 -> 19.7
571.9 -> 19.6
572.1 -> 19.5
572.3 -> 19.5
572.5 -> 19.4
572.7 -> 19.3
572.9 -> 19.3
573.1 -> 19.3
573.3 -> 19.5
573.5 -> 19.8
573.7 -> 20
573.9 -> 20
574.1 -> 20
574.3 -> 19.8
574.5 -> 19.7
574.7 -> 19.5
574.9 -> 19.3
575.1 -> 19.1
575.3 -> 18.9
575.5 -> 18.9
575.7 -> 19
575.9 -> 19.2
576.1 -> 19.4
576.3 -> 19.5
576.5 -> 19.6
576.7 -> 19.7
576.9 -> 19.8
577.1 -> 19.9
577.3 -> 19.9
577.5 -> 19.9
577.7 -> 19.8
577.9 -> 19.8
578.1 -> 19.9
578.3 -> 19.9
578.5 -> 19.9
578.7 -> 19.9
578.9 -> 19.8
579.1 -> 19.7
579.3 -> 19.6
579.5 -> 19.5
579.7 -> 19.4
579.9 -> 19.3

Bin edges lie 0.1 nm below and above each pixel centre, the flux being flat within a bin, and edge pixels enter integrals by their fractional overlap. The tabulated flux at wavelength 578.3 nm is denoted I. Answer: 19.9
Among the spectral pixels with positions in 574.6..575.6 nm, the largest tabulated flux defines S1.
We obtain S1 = 19.5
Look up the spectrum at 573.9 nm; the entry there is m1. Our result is 20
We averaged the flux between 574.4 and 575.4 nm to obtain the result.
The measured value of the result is 19.3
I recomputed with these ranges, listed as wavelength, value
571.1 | 19.9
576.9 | 19.8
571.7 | 19.7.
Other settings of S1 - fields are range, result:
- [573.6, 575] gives 20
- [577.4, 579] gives 19.9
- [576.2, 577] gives 19.8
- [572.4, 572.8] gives 19.4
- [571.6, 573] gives 19.7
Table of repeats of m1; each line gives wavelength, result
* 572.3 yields 19.5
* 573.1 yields 19.3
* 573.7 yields 20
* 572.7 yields 19.3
